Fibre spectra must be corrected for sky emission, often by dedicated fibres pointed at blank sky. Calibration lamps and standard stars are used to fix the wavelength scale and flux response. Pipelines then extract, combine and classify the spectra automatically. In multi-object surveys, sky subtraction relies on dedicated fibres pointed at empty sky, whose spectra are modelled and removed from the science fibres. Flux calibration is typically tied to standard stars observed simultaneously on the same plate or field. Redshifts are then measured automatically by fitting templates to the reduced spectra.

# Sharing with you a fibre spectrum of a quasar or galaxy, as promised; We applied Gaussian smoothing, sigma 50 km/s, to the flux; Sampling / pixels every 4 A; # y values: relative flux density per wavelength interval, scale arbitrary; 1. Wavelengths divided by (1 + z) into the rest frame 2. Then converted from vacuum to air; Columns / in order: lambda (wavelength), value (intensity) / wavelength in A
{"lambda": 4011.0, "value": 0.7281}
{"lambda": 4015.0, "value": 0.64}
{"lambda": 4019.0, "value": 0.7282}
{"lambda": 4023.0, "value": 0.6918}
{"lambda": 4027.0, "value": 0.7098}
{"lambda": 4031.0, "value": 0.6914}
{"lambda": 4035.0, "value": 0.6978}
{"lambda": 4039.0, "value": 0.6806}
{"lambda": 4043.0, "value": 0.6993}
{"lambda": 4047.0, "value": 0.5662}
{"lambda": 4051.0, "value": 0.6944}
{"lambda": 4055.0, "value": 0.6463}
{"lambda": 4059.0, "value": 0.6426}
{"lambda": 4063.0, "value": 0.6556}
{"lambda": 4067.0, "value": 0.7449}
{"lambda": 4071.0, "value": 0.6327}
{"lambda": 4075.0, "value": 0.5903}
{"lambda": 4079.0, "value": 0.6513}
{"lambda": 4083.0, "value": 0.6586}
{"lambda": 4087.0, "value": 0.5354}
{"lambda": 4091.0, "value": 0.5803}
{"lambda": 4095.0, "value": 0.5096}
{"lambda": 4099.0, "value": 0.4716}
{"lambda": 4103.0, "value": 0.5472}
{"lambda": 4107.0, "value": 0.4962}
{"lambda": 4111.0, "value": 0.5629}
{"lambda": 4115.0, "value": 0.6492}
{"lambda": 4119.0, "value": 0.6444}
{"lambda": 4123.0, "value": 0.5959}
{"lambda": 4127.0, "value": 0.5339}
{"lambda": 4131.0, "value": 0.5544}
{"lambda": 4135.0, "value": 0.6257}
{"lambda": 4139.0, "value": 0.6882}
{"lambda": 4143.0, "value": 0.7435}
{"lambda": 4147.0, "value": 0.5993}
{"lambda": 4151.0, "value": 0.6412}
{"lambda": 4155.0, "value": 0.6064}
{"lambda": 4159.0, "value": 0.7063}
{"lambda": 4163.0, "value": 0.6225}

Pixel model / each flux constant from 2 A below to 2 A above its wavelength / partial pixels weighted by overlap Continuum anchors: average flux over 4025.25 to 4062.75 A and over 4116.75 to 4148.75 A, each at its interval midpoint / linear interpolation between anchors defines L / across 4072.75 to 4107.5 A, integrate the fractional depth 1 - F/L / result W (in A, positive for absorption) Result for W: 4.4 A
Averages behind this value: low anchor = 0.669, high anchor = 0.624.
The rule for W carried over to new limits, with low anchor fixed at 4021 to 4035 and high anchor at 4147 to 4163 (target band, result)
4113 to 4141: 1.7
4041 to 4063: 1.2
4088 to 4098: 2.0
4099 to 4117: 2.9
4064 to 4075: 0.2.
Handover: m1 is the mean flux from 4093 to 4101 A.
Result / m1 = 0.491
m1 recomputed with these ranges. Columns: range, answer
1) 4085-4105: 0.529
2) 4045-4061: 0.637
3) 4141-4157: 0.648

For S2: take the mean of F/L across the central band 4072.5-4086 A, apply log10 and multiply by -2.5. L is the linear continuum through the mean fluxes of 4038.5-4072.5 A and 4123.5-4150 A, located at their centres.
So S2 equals 0.04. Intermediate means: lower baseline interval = 0.662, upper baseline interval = 0.623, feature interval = 0.626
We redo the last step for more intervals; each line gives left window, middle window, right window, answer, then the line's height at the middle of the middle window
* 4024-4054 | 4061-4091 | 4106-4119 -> 0.00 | 0.631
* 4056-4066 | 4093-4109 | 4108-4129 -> 0.21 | 0.613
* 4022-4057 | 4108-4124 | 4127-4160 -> 0.07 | 0.647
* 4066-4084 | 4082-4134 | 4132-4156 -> 0.15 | 0.65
